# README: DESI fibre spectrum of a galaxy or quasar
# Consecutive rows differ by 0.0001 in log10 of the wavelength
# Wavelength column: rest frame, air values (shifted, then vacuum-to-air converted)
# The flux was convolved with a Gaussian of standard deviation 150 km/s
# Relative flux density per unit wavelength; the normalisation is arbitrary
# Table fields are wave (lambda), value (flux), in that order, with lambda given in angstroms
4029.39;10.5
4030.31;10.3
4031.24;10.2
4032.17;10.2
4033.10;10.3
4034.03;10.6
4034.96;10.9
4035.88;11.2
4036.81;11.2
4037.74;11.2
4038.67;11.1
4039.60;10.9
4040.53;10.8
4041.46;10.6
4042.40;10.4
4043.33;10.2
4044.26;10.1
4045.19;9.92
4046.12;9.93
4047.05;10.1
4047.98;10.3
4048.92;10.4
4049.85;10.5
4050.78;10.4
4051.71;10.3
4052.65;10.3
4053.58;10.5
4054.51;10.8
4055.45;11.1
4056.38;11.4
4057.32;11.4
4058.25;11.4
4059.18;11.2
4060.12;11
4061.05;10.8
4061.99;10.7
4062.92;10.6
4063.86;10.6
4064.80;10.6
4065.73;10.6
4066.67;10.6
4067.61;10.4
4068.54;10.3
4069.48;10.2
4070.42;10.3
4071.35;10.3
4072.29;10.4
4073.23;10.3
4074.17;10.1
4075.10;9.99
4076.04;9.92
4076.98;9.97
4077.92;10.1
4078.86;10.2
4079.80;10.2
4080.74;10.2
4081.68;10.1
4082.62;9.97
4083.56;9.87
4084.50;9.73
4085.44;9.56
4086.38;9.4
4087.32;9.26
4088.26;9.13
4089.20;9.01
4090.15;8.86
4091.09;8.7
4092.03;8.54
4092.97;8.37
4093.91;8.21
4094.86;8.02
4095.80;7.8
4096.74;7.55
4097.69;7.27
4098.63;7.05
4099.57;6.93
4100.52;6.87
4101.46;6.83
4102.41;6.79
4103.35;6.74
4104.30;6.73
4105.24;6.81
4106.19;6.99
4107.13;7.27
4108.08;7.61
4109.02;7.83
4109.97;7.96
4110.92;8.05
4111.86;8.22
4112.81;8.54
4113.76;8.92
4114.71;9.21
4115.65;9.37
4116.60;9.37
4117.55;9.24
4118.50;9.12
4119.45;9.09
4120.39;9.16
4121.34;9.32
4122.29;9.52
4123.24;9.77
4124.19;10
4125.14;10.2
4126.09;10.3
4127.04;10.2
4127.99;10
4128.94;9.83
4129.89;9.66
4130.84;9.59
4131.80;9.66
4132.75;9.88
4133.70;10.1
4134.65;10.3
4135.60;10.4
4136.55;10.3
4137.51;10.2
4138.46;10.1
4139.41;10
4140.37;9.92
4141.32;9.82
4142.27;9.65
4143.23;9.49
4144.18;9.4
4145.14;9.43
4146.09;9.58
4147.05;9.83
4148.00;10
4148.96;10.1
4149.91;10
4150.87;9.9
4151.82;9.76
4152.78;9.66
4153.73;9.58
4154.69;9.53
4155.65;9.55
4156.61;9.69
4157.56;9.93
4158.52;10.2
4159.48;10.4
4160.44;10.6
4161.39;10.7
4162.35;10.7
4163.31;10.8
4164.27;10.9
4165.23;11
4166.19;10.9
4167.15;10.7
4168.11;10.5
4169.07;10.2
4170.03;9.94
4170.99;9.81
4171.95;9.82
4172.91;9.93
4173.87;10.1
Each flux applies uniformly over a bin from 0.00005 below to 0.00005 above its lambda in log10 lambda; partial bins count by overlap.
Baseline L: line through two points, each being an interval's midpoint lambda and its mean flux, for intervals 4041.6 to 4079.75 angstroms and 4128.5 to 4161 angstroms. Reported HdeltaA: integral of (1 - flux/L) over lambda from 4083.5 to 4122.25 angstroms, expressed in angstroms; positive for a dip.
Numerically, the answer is 7.2 angstroms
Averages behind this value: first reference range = 10.5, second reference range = 9.89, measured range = 8.27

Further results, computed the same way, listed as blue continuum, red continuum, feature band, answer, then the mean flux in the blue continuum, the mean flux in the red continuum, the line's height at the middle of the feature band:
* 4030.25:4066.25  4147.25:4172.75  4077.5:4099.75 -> 3.27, 10.6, 10.2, 10.5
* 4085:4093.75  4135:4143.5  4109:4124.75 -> 0.85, 8.96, 10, 9.53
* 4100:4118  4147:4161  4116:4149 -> -3.17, 7.86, 9.93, 8.94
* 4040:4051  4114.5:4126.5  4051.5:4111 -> 3.78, 10.3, 9.52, 9.93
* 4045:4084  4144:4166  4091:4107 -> 4.52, 10.4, 10.1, 10.3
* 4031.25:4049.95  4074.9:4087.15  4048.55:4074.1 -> -1.05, 10.5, 9.92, 10.2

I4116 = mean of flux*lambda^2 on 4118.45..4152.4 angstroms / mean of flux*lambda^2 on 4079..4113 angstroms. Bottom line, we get 1.21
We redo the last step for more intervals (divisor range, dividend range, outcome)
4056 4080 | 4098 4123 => 0.78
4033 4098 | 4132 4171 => 1.04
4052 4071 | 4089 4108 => 0.72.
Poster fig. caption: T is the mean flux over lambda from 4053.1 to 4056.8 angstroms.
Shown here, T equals 11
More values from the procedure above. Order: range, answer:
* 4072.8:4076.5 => 10.1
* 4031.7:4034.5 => 10.3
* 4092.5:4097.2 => 8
